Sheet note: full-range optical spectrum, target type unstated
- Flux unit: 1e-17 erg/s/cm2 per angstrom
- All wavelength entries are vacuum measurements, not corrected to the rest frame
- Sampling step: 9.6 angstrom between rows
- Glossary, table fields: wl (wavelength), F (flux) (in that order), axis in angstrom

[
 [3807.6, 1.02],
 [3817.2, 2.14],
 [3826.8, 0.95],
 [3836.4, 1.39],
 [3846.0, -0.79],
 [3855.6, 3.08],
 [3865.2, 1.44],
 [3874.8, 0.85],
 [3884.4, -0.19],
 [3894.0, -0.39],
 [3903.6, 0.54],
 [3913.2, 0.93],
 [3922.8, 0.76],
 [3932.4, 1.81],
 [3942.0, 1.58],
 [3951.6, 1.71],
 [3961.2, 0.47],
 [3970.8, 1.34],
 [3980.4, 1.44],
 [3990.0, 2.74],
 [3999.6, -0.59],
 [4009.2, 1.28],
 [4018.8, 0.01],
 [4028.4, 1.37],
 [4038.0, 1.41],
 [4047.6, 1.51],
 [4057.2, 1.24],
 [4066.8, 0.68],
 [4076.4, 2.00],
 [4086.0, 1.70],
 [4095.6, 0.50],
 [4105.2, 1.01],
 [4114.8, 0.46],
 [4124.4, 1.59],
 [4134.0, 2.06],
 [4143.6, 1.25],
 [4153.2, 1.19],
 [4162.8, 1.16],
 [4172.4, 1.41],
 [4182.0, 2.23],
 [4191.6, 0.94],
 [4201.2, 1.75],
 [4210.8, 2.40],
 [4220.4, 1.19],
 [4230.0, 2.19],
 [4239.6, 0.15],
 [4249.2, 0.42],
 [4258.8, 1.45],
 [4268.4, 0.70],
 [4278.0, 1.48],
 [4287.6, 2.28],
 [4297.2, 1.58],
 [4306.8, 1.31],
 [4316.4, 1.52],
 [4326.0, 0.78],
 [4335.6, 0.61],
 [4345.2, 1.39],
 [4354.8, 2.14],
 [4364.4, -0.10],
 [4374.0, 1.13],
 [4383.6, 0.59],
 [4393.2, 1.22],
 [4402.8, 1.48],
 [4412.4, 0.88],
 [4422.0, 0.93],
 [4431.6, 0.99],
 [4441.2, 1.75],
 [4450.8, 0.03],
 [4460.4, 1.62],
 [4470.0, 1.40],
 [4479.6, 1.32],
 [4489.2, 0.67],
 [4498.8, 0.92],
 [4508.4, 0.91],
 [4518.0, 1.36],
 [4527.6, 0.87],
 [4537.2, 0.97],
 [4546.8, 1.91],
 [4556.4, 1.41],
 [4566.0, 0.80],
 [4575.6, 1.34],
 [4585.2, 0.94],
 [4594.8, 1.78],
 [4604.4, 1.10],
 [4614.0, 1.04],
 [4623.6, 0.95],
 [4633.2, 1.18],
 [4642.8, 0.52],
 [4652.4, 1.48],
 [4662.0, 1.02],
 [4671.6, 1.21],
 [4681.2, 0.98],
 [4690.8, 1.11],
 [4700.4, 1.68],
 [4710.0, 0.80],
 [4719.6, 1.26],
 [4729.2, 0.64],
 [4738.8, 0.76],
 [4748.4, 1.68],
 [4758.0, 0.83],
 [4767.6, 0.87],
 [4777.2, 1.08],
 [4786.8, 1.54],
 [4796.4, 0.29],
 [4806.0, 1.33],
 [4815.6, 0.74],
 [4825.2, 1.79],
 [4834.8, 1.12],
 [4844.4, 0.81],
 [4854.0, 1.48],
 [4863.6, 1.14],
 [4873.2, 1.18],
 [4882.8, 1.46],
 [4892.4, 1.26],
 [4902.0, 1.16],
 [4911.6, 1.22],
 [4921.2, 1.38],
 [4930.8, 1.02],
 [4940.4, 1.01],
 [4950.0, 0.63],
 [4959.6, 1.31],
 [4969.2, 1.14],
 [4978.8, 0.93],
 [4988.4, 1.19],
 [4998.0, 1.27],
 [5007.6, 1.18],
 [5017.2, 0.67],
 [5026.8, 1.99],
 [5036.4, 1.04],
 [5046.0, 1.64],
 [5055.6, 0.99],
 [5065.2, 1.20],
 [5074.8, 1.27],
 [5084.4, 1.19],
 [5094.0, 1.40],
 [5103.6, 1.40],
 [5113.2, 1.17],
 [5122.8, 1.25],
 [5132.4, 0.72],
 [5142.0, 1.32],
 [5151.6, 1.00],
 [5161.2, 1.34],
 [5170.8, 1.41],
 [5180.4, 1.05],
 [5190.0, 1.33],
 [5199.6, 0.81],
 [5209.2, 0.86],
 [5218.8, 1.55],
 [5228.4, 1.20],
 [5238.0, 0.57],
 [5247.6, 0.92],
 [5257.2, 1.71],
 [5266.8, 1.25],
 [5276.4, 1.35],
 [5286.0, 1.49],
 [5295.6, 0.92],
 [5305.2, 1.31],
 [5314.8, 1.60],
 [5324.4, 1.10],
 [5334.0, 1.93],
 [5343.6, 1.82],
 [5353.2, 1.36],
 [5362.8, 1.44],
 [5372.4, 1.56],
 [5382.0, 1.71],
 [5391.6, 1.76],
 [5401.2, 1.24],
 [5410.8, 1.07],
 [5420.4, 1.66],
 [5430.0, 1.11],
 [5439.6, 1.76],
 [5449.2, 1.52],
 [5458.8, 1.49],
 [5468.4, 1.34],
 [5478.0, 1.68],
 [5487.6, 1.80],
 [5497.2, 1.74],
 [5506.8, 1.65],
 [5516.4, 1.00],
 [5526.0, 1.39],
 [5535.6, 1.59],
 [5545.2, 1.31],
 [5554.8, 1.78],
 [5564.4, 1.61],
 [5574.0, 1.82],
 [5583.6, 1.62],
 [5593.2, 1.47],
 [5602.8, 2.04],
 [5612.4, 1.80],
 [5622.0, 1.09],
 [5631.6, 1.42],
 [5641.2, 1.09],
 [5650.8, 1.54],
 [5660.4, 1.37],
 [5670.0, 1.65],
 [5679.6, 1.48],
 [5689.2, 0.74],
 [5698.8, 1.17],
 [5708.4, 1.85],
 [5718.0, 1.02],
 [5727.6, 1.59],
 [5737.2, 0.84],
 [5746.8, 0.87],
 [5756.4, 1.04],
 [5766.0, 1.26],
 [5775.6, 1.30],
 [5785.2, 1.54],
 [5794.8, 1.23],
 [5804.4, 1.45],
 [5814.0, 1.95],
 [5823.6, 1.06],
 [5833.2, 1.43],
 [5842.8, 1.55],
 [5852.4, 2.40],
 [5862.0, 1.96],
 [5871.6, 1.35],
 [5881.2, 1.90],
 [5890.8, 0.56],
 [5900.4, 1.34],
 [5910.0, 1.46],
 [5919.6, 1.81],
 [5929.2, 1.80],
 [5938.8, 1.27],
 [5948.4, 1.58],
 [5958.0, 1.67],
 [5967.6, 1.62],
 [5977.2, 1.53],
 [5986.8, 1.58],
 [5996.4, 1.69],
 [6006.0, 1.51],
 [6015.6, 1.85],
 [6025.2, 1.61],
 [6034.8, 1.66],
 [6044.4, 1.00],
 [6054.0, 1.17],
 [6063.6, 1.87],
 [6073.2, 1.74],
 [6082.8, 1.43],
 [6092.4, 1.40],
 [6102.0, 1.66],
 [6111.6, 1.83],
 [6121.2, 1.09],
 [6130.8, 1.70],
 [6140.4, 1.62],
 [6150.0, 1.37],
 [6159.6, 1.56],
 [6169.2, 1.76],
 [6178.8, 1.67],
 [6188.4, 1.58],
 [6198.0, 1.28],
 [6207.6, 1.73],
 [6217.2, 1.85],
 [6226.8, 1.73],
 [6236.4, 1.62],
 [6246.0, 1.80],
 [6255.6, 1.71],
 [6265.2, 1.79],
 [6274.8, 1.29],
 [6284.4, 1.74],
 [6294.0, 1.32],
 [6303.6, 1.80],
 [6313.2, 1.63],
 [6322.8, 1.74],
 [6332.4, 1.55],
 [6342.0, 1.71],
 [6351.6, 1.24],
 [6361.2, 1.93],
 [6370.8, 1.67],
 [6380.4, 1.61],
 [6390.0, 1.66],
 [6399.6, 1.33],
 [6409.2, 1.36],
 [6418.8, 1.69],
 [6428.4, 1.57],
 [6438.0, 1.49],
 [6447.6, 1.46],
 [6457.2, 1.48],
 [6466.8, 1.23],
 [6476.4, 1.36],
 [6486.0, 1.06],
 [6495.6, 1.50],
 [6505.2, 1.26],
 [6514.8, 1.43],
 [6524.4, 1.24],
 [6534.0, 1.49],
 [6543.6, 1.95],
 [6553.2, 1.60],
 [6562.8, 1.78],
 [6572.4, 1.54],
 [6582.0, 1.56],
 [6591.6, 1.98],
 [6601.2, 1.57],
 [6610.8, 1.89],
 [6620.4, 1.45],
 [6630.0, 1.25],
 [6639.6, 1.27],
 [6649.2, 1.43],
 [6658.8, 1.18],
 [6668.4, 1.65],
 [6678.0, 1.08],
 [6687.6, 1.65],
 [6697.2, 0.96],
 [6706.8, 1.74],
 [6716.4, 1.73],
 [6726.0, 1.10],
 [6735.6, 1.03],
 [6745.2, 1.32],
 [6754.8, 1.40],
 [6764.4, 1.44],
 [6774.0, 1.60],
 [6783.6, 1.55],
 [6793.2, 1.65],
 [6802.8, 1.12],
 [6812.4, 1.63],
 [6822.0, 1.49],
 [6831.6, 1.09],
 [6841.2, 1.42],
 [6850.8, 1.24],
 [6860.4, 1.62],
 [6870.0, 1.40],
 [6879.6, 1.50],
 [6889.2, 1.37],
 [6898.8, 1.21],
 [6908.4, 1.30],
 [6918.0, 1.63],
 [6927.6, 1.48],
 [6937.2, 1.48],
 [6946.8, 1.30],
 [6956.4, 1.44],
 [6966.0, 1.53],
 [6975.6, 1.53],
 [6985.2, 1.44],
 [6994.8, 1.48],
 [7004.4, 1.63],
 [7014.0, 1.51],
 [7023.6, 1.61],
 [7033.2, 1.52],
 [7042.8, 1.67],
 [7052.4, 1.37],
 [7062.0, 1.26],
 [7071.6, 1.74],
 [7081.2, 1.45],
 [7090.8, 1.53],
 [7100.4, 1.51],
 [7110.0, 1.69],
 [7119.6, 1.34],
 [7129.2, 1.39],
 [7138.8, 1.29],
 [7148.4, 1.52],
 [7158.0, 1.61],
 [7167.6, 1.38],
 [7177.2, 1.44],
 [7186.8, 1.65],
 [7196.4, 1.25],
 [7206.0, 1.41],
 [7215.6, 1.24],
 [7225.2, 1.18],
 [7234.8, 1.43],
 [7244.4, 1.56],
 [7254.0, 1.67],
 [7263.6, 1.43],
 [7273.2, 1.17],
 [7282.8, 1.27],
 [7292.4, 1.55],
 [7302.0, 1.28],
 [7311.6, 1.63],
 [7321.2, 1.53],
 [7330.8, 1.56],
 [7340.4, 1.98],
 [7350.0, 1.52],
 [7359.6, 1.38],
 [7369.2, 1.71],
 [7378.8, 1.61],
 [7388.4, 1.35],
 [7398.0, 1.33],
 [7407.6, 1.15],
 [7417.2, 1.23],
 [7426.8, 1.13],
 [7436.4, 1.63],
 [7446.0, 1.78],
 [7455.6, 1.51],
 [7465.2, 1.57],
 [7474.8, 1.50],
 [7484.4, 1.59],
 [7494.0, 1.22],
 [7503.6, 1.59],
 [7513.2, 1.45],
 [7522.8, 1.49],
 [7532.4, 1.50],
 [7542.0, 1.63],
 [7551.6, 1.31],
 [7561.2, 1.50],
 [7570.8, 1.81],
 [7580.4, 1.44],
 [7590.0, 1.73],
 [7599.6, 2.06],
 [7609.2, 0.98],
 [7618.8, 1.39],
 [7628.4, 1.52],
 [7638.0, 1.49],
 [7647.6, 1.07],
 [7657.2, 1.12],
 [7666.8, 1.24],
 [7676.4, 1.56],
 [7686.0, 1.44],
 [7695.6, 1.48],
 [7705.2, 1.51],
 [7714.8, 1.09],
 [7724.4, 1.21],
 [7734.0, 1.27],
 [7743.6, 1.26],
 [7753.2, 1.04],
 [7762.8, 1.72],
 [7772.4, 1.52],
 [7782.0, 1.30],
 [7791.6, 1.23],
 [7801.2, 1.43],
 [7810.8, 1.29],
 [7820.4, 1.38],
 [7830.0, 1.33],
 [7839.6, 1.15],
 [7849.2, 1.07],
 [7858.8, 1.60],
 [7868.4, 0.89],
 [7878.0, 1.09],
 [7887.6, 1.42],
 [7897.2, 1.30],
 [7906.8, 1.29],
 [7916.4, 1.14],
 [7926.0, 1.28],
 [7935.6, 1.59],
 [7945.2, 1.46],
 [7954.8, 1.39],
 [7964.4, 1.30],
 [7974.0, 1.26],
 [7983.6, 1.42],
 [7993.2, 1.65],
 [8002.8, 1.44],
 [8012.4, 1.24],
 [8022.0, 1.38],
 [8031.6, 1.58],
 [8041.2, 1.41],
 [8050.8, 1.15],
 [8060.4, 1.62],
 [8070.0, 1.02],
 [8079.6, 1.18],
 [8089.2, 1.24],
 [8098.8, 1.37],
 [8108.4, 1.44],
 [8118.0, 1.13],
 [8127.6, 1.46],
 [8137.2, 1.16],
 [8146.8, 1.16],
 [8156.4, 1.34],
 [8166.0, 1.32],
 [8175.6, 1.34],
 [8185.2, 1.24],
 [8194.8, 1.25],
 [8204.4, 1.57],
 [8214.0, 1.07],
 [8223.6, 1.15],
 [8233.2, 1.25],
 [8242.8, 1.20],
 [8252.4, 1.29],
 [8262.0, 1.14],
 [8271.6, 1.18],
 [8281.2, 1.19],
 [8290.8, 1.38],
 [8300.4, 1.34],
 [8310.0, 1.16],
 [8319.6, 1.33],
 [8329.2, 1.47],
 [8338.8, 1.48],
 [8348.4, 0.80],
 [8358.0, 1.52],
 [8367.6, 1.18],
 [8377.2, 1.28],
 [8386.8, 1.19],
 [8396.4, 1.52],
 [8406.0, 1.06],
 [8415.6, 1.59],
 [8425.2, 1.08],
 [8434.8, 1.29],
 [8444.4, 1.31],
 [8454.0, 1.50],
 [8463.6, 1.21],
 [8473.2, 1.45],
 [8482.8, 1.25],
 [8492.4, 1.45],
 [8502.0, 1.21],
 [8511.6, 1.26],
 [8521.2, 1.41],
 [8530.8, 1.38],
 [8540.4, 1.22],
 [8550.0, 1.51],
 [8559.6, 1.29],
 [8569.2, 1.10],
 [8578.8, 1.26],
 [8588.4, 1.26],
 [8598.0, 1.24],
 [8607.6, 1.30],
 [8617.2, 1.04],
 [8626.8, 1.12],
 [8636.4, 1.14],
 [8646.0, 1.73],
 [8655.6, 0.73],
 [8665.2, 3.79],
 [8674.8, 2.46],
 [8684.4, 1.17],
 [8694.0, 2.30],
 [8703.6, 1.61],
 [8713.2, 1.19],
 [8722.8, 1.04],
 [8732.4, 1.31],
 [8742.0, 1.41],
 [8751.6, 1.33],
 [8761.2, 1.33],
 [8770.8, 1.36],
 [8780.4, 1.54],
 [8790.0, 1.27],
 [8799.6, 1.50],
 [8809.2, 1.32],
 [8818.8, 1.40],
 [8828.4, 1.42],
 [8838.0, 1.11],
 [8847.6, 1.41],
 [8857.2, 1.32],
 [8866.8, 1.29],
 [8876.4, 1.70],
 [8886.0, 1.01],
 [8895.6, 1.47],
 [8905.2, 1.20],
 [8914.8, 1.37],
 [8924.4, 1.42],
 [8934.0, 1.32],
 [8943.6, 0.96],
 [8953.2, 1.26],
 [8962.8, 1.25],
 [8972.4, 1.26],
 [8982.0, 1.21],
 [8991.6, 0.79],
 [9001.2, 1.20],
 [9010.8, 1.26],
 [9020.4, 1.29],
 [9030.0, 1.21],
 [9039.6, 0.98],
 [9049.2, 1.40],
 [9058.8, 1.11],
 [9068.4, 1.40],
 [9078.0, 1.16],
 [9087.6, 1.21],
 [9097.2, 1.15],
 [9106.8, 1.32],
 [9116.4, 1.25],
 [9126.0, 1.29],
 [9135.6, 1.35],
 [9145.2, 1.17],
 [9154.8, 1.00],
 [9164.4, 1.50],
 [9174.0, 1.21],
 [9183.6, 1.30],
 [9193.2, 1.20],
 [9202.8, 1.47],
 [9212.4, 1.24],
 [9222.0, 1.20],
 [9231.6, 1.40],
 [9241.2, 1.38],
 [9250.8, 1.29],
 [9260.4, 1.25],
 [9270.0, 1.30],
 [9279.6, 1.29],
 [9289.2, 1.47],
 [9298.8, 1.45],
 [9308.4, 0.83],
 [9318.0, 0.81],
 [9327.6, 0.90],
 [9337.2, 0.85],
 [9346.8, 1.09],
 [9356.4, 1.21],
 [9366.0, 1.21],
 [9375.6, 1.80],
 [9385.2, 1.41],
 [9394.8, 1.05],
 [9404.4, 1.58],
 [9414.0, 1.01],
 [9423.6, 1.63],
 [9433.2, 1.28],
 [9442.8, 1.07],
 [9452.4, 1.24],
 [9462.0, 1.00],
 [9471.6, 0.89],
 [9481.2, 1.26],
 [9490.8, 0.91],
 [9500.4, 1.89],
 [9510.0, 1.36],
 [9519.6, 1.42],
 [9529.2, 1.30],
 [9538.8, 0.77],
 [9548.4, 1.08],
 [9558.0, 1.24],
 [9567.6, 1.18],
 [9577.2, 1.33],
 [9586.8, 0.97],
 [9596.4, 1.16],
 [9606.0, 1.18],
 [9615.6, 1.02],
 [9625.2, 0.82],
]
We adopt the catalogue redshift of 0.32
